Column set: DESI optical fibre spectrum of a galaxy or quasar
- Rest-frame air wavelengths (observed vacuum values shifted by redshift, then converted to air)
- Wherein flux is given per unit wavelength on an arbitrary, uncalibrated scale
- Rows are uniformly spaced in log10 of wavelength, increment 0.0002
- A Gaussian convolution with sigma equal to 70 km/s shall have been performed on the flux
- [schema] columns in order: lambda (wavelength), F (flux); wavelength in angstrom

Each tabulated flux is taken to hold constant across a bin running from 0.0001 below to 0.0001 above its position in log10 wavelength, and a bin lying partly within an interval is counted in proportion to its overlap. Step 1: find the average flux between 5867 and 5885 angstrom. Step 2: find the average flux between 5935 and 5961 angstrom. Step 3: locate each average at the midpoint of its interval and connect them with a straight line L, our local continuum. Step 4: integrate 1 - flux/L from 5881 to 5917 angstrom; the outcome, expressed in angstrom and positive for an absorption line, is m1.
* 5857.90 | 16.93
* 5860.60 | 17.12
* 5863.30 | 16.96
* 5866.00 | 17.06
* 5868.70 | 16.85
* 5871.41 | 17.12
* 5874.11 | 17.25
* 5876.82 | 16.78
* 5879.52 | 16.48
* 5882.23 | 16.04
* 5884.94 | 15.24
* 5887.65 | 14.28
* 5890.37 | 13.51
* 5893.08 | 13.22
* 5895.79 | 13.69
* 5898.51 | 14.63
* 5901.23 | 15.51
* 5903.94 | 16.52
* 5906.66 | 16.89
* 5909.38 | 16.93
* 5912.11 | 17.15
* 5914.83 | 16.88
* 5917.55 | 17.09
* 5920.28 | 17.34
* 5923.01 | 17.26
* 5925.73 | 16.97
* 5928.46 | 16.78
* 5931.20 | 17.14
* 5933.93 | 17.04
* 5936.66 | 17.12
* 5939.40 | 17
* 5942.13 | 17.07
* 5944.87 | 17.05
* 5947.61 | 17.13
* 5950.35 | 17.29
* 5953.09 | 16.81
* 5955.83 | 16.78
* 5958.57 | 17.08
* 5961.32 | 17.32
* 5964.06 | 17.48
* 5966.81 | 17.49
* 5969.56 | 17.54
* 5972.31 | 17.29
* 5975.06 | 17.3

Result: 2.8 angstrom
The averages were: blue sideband 16.6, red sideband 17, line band 15.5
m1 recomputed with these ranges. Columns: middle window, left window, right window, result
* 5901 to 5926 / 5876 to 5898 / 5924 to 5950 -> -1.40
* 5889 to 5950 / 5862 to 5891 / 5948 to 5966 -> 1.23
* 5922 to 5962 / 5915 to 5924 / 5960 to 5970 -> 0.61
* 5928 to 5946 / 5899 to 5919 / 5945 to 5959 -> -0.17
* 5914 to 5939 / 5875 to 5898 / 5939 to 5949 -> -0.99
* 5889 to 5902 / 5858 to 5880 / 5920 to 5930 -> 2.26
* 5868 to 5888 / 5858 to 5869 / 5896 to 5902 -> -0.30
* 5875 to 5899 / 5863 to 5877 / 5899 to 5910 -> 2.51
